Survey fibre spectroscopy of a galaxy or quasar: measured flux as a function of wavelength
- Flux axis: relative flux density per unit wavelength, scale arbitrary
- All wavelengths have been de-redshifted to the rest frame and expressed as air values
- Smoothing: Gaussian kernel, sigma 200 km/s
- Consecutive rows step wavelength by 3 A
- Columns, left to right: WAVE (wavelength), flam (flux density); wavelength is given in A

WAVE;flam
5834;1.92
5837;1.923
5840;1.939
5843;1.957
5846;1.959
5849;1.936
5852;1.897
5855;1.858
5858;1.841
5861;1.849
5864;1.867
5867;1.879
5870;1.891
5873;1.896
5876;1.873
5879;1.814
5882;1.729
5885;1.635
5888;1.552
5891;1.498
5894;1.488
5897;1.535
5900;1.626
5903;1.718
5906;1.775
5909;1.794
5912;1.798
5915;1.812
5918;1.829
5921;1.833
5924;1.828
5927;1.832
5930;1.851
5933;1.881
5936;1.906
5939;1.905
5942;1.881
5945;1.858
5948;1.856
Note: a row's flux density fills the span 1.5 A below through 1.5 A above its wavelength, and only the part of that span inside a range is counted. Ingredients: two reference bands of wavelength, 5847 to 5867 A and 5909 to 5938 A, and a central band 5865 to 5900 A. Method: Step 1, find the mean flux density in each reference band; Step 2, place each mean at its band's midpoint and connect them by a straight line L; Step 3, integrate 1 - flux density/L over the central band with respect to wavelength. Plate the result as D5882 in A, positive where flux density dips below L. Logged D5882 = 2.9 A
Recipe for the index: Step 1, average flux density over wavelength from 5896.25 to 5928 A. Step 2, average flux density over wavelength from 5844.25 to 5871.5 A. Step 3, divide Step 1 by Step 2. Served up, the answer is 0.94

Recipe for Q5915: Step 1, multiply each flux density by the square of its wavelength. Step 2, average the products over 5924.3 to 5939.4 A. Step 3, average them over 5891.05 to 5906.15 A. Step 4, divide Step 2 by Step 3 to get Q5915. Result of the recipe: 1.18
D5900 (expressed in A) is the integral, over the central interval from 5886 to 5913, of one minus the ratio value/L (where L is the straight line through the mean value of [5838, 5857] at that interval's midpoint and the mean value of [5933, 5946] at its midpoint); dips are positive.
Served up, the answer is 3.7 A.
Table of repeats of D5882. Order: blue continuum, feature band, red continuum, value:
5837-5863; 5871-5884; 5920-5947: 0.5 A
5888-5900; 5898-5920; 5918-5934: -1.1 A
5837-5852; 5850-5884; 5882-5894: -2.0 A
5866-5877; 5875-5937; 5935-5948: 4.7 A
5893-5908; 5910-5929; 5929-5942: -0.5 A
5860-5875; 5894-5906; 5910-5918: 1.3 A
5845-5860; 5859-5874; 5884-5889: -0.9 A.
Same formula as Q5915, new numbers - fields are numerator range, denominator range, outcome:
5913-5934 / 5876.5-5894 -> 1.13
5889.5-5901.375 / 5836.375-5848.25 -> 0.80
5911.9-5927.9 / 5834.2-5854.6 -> 0.97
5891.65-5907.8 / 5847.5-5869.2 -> 0.88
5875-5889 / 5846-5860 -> 0.92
